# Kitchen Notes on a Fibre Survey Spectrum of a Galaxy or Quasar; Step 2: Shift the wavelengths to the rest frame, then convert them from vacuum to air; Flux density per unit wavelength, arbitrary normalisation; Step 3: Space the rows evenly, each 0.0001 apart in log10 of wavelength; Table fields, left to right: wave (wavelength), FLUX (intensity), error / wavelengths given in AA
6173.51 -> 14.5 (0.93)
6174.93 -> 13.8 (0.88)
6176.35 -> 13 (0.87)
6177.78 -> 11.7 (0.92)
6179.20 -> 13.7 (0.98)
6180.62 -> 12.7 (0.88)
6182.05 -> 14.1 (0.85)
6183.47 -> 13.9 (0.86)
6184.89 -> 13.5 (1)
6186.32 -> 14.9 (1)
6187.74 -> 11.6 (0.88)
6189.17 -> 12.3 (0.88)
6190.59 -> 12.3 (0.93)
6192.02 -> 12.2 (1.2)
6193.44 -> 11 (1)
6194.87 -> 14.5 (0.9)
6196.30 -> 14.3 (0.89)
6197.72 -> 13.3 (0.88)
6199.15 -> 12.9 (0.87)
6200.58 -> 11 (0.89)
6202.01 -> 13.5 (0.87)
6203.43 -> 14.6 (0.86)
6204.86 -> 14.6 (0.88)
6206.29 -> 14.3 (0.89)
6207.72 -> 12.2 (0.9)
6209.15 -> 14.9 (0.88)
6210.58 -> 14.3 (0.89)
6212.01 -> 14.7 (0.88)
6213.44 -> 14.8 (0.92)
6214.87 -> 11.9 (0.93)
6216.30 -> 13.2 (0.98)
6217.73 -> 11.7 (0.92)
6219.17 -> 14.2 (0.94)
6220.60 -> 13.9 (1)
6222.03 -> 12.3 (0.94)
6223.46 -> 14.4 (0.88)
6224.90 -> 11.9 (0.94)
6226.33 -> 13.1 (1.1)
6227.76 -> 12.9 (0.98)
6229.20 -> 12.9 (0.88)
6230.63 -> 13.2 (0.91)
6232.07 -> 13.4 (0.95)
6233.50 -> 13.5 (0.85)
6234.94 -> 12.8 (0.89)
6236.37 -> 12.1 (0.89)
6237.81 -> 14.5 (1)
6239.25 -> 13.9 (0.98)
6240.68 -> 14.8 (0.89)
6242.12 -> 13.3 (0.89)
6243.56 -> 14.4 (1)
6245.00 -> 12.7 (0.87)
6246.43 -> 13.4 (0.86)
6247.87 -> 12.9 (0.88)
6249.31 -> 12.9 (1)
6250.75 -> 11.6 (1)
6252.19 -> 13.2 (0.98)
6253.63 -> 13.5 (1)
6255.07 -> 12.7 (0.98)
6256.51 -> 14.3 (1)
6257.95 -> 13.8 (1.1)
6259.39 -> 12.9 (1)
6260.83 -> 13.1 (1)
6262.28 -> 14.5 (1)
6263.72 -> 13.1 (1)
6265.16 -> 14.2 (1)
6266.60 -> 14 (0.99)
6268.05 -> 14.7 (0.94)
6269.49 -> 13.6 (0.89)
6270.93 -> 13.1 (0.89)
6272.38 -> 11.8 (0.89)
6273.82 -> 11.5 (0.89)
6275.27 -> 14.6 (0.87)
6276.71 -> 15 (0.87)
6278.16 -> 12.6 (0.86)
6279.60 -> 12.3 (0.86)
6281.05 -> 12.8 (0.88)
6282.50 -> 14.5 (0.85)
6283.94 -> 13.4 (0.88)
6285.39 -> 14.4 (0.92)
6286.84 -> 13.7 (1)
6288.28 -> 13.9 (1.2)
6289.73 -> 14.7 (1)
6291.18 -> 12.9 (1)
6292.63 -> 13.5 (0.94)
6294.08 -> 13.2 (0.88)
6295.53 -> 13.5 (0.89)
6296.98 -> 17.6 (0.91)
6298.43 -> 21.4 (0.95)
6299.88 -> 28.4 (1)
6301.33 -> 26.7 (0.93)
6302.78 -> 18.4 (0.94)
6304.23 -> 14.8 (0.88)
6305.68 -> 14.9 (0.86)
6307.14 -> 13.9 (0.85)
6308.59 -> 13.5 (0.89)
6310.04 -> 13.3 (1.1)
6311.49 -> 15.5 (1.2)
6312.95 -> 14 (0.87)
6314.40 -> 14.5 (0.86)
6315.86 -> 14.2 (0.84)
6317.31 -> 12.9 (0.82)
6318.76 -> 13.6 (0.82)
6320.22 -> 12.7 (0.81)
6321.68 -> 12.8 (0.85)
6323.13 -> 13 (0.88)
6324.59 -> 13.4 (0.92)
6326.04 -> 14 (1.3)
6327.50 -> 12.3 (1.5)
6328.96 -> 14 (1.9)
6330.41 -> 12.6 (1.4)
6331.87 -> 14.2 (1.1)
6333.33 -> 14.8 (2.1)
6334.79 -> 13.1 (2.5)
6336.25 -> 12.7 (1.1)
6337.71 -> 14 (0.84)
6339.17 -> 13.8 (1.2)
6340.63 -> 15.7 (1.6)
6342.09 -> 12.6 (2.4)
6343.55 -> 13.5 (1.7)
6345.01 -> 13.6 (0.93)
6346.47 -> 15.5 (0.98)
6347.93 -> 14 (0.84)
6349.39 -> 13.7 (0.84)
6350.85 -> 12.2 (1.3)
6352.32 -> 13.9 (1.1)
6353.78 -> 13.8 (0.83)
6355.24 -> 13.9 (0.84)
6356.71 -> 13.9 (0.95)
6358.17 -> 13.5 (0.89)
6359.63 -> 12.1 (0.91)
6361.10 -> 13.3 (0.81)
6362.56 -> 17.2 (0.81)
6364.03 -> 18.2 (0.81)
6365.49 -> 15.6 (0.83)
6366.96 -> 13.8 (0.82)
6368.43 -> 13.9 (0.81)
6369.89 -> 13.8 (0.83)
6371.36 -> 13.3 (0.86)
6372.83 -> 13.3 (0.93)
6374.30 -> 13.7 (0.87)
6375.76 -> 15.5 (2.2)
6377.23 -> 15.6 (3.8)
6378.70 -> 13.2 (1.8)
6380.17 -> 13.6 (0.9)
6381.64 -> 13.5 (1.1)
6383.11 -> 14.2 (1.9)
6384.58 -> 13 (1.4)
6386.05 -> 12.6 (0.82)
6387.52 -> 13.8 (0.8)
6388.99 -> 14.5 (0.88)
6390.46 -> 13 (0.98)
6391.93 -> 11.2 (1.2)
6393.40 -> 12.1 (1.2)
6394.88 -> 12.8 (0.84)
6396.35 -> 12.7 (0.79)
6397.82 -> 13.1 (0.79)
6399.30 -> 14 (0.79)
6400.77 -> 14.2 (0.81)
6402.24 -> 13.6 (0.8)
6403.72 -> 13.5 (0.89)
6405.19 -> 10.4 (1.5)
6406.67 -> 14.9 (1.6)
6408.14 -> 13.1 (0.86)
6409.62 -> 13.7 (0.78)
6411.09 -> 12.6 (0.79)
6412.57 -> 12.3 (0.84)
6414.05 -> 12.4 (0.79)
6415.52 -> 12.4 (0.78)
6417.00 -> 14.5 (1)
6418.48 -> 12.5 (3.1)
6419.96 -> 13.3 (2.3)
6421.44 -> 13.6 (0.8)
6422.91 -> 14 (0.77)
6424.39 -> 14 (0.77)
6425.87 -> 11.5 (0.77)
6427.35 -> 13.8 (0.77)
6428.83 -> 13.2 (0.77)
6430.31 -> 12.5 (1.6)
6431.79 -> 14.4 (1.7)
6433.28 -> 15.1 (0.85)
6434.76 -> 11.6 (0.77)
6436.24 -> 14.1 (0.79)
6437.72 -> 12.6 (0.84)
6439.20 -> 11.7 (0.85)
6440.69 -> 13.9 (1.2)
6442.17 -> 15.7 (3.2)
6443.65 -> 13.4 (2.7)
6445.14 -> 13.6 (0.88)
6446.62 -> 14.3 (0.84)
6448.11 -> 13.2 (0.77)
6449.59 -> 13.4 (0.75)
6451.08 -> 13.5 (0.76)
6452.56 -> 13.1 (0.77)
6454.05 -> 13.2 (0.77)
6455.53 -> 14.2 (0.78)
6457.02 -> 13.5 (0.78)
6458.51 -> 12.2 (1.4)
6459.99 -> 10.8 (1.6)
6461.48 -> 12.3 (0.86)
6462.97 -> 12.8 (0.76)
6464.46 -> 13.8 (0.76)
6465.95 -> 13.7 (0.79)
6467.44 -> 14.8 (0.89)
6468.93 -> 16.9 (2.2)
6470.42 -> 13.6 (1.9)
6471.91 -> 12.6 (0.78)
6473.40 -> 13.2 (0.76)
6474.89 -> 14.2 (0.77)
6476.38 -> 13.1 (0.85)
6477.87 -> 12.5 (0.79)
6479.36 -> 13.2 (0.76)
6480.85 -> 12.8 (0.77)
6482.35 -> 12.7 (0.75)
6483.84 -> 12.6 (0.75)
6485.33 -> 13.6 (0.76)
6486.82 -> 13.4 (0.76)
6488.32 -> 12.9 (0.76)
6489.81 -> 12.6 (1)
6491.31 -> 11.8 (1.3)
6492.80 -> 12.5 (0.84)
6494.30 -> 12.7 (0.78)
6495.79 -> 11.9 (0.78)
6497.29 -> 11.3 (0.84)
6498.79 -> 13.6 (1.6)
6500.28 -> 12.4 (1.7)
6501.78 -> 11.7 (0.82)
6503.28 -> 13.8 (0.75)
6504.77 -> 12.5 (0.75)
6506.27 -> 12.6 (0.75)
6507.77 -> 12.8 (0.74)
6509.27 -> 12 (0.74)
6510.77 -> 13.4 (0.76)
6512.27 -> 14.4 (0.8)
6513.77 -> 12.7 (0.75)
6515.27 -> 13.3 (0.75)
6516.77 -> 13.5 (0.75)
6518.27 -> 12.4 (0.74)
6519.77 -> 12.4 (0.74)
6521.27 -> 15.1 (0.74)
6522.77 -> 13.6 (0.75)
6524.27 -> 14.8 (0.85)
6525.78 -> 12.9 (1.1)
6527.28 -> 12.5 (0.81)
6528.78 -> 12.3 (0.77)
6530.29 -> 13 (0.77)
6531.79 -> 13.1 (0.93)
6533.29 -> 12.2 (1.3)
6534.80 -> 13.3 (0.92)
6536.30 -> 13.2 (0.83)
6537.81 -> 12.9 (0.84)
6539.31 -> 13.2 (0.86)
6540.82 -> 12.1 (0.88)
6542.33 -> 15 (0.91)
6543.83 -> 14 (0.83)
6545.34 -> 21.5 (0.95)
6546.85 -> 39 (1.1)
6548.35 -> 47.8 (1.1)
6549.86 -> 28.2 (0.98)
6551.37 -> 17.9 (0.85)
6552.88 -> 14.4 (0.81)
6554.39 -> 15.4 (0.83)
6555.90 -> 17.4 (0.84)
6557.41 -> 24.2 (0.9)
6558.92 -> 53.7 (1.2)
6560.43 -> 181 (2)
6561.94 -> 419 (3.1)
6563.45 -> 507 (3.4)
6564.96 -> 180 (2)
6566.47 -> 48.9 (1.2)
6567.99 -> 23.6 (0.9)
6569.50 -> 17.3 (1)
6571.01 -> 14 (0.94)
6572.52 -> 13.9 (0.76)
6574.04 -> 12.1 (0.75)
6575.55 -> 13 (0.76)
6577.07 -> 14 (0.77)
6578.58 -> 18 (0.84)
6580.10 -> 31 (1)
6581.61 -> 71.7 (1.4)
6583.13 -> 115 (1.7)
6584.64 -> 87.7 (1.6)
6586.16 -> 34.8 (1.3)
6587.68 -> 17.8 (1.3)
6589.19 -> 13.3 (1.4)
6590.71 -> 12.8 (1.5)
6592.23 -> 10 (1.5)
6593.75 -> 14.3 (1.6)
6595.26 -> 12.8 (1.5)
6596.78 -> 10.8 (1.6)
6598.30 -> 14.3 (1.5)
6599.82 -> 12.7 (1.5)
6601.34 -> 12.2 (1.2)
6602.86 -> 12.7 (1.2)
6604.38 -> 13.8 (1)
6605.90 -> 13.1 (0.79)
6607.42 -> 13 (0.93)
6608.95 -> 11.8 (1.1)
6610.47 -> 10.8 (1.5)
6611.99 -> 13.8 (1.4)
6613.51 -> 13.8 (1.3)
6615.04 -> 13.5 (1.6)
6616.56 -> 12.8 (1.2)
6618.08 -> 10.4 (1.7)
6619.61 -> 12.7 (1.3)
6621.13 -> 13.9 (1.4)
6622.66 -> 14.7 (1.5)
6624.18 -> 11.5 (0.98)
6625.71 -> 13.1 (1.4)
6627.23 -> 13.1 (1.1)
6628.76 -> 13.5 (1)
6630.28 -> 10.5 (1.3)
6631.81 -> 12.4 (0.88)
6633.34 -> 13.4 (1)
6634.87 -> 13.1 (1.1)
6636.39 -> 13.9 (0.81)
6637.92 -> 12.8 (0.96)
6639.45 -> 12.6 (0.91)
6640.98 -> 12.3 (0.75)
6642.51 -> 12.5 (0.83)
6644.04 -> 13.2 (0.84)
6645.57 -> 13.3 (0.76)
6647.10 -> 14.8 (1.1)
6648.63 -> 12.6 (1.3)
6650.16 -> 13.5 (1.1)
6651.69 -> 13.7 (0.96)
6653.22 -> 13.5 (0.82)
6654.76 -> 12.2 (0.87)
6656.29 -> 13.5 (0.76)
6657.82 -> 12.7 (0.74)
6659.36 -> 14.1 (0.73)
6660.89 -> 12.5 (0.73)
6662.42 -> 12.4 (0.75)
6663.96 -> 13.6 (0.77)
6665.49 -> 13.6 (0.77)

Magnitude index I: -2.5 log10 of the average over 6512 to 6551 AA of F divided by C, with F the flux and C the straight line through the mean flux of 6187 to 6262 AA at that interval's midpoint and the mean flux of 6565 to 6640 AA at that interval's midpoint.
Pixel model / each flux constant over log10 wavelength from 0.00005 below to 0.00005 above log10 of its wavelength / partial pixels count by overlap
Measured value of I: 0.20 mag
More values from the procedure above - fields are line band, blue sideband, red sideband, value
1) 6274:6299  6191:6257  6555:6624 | 0.33 mag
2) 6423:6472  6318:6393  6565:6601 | 0.46 mag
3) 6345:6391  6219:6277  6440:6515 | -0.06 mag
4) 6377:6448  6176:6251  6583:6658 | 0.11 mag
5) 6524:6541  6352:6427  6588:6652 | 0.02 mag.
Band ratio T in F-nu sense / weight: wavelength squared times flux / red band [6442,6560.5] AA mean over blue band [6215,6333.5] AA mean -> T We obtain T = 1.2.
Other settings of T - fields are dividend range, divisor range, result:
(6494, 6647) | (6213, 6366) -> 2.33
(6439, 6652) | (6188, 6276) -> 2.10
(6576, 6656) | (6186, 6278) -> 1.54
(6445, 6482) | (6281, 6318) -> 0.90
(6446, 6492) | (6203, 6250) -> 1.06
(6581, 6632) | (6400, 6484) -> 1.60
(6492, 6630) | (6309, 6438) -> 2.48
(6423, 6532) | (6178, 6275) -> 1.07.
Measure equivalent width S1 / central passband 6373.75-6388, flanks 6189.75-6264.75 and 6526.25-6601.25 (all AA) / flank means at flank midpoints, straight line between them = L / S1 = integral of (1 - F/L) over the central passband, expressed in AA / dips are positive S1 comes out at 7.43 AA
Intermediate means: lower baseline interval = 13.3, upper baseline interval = 47.7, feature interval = 13.9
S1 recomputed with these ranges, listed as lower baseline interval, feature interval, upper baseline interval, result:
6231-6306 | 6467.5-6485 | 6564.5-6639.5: 5.33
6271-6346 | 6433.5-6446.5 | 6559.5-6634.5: 6.81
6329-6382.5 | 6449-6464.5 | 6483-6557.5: 1.83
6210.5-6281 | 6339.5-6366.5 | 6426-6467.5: -1.82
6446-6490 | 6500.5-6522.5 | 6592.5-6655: 0.24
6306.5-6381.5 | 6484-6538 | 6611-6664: 1.91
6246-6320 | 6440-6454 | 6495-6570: 8.07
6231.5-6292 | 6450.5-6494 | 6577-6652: 8.88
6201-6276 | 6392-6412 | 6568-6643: 3.49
